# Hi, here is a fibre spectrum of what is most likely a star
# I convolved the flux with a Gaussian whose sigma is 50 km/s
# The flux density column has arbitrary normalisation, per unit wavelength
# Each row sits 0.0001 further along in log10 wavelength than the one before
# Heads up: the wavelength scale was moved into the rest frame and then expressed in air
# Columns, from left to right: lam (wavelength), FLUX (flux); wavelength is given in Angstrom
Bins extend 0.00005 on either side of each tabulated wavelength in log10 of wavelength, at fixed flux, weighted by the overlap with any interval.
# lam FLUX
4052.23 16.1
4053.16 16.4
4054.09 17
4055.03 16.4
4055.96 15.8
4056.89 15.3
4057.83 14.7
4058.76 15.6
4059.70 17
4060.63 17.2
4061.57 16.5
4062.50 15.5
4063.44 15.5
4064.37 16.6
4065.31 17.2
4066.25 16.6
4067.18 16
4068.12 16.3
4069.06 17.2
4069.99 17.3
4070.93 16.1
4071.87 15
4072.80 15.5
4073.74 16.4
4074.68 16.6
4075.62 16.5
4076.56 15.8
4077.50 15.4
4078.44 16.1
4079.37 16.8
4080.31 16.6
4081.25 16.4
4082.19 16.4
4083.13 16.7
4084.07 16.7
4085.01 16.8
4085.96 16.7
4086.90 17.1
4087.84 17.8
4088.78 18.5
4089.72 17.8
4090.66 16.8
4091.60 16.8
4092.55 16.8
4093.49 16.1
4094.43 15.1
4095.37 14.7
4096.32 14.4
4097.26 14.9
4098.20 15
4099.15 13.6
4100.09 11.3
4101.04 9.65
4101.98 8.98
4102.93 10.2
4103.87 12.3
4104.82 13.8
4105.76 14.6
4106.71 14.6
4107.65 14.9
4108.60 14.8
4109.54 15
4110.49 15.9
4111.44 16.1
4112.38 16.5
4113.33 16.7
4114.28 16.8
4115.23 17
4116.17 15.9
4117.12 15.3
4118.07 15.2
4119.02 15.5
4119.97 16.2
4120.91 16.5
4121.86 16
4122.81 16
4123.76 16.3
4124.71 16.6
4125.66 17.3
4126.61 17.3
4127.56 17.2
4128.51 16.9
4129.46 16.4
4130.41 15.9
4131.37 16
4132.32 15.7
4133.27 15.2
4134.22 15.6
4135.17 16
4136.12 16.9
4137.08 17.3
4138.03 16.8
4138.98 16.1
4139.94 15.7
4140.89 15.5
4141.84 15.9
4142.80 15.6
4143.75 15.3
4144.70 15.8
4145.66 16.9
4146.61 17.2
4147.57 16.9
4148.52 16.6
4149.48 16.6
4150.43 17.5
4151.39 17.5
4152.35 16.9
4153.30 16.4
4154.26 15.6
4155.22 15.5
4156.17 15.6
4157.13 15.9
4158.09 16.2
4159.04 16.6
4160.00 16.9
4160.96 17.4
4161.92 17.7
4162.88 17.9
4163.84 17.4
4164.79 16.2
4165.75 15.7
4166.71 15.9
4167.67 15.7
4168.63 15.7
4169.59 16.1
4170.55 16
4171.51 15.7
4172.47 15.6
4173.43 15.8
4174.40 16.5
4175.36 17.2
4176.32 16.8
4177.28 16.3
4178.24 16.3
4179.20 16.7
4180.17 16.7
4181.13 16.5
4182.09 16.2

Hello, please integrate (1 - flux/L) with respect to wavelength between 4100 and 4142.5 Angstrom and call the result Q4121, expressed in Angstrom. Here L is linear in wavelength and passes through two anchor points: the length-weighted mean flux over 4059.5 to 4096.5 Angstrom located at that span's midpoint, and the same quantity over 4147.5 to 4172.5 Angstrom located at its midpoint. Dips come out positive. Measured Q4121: 2.6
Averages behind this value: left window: 16.4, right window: 16.4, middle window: 15.4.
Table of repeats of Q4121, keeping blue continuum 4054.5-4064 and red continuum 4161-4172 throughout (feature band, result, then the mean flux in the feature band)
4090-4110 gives 2.6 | 14.1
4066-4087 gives -0.4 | 16.4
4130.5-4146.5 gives 0.2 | 16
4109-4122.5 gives 0.1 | 16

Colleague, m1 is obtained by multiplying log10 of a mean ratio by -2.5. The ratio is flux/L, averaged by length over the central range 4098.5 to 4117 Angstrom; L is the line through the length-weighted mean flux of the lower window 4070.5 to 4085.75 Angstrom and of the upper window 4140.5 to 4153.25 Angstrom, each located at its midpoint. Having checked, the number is 0.155 mag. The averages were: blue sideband 16.2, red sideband 16.5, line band 14.2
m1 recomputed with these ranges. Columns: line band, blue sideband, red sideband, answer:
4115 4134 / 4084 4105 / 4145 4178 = -0.04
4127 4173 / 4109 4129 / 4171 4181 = 0.00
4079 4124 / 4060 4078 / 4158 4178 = 0.06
